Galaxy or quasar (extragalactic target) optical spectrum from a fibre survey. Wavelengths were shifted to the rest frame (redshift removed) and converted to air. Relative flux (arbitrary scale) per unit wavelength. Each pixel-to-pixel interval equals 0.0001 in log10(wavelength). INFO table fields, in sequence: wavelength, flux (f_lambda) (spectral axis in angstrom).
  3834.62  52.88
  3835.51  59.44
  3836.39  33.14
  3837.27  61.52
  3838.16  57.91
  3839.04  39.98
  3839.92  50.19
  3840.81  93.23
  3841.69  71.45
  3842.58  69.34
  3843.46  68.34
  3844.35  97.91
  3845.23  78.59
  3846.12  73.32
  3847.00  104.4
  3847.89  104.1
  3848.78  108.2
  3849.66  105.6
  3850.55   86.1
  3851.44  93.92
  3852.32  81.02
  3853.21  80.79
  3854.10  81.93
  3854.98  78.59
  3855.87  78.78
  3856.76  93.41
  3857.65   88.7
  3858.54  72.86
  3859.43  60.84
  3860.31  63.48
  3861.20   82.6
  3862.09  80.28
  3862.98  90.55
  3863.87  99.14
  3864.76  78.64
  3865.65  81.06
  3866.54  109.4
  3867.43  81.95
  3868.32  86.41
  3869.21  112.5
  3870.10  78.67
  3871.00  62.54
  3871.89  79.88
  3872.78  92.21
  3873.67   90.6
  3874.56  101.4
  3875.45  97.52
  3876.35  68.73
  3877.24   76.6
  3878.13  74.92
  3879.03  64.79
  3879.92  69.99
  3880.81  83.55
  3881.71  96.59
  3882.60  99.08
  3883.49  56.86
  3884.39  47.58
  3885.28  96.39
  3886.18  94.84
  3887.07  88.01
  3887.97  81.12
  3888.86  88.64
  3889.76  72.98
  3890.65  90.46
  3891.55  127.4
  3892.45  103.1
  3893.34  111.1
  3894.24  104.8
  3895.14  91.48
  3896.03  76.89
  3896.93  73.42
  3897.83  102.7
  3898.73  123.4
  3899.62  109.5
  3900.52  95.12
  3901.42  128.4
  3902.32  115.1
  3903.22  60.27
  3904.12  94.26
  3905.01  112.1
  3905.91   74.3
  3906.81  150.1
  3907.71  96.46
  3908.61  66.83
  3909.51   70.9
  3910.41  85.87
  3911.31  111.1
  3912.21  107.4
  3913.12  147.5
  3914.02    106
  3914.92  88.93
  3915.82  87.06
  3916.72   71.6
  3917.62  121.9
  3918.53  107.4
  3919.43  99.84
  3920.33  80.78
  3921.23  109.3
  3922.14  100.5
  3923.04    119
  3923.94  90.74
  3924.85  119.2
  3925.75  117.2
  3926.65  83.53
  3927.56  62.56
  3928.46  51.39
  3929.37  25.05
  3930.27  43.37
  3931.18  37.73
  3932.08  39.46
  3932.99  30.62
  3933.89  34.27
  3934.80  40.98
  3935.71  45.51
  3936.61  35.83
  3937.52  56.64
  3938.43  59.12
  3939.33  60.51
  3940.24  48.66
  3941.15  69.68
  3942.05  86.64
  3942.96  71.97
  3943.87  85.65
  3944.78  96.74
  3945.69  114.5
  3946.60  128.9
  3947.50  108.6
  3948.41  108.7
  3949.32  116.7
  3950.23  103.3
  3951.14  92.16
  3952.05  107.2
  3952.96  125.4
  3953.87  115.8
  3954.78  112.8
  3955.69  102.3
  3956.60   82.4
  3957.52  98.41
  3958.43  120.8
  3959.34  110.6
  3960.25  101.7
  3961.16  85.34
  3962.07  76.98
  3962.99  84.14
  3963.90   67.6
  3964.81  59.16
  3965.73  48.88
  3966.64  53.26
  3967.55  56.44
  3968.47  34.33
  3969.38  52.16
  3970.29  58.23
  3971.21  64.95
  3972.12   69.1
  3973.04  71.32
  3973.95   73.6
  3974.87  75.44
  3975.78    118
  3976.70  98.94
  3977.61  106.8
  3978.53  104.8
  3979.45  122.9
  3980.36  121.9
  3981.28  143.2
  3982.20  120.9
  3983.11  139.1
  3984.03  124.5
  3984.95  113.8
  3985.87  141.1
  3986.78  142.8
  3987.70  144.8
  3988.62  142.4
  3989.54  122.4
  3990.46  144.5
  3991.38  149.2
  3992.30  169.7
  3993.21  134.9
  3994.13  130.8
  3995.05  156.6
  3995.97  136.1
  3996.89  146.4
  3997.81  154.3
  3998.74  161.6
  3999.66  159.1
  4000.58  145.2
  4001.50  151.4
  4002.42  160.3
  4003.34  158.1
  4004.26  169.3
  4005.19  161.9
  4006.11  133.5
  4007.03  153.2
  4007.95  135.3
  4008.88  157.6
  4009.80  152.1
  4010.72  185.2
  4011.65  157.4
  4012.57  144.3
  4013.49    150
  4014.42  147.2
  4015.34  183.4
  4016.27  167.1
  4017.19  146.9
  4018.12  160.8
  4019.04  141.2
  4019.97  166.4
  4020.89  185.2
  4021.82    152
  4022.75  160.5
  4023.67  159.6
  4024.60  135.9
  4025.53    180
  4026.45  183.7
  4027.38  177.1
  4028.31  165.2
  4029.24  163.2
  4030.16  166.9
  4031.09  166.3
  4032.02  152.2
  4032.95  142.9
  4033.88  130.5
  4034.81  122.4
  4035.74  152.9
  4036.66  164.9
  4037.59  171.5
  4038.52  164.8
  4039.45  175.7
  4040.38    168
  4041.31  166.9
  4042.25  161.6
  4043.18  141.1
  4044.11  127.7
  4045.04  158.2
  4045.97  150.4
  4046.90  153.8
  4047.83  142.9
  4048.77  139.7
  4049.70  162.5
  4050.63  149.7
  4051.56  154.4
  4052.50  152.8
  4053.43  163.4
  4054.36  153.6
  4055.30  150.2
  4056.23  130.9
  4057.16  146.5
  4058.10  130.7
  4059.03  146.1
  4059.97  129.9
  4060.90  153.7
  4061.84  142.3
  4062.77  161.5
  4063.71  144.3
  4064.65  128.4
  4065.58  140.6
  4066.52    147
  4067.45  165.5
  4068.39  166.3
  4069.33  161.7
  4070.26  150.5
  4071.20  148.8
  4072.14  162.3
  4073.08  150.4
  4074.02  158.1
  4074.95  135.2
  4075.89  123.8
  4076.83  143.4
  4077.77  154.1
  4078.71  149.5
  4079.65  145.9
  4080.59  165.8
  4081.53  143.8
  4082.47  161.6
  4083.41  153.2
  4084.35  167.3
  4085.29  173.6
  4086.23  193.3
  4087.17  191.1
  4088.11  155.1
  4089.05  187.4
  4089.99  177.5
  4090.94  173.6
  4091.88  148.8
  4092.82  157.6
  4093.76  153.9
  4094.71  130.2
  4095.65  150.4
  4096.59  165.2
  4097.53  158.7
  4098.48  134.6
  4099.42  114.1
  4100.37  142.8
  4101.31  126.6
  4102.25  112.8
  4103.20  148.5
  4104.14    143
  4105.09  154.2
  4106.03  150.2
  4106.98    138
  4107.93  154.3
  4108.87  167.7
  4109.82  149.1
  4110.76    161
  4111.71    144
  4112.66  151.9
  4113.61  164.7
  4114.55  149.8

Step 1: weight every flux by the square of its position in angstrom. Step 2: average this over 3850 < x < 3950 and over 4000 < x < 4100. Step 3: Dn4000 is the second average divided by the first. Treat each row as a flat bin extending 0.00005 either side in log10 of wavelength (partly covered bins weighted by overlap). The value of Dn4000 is 1.9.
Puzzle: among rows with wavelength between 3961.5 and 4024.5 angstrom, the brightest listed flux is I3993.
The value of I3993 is 185.2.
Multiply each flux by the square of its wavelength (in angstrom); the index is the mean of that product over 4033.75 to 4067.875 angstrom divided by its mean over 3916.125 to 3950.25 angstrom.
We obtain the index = 2.0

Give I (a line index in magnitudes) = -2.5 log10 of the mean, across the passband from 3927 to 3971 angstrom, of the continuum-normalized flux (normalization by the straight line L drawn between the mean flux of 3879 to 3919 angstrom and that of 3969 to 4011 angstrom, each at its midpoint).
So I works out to 0.46 mag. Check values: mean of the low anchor 94.9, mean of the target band 75.2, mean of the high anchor 130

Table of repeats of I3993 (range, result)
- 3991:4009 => 169.7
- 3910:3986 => 147.5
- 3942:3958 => 128.9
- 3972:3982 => 143.2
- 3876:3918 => 150.1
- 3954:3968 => 120.8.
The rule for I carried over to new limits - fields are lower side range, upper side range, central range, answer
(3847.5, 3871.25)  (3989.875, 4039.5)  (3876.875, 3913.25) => 0.108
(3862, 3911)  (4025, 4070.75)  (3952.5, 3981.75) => 0.351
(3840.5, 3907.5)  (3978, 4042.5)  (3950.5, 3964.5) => 0.276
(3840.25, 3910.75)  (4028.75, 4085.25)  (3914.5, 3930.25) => 0.171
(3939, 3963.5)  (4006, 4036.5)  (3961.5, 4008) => 0.102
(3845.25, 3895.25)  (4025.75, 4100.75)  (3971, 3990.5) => 0.105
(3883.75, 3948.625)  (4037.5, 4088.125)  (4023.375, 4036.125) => -0.140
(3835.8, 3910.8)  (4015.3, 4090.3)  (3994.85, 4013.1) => -0.129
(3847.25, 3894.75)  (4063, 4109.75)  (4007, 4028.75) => -0.216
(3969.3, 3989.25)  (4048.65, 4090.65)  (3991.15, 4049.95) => -0.210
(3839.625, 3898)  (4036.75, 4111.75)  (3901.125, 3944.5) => 0.246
